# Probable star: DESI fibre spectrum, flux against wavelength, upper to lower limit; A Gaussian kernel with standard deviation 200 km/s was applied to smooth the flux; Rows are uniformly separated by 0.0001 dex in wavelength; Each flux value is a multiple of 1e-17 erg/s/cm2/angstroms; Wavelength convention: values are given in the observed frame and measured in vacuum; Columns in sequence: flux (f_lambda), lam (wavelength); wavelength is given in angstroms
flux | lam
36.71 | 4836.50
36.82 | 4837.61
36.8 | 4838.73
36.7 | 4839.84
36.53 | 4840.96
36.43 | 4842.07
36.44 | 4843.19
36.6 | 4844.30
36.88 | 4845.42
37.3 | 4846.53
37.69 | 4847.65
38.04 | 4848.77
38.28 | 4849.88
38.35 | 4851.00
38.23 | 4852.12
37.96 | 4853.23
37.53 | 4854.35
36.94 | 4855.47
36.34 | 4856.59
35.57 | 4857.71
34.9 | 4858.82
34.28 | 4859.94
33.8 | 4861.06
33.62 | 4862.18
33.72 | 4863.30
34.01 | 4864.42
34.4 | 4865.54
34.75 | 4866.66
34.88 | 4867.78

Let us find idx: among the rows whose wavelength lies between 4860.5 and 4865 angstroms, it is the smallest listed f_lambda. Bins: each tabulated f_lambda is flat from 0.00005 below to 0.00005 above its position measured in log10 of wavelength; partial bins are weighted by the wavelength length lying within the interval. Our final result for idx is 33.62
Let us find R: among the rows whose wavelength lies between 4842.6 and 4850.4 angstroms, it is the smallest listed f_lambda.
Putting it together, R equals 36.44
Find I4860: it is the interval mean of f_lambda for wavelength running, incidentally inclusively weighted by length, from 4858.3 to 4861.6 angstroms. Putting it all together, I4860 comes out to 34.3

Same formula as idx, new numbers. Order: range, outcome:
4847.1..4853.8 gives 37.69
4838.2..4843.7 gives 36.43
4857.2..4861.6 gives 33.8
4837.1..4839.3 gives 36.8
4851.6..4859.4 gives 34.9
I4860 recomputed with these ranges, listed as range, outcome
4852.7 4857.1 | 37.1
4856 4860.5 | 35.3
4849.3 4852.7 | 38.4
